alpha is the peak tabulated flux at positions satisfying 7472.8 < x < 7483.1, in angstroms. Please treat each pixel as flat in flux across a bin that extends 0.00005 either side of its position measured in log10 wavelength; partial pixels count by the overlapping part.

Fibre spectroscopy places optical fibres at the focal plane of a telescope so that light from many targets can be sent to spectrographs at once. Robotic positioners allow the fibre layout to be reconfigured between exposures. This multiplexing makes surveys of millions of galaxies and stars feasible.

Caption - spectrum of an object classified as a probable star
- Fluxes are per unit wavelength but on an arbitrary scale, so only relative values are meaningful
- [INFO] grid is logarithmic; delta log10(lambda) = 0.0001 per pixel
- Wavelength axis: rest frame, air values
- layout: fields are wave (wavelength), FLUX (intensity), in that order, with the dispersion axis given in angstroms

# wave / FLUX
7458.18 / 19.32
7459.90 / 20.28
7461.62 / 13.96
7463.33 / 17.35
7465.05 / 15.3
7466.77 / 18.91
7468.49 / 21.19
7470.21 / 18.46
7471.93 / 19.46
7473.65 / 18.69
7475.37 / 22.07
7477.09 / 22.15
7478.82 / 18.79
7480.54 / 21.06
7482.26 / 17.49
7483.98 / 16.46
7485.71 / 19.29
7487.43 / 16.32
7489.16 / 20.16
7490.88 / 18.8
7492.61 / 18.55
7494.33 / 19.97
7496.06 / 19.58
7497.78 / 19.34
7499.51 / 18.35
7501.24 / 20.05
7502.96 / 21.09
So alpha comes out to 22.15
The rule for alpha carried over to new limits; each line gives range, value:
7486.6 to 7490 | 20.16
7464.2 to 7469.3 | 21.19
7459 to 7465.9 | 20.28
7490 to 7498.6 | 19.97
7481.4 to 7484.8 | 17.49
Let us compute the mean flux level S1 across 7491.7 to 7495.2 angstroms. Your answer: 19.2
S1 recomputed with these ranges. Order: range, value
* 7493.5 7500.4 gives 19.3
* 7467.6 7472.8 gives 19.7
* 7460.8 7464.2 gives 15.7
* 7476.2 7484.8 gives 19.2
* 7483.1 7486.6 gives 17.9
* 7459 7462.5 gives 17.2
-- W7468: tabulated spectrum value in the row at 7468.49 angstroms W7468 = 21.19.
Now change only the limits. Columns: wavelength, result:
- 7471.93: 19.46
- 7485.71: 19.29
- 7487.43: 16.32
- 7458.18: 19.32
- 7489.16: 20.16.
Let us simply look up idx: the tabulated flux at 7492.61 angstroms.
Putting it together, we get 18.55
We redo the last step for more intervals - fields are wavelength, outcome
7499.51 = 18.35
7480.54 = 21.06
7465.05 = 15.3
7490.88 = 18.8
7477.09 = 22.15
